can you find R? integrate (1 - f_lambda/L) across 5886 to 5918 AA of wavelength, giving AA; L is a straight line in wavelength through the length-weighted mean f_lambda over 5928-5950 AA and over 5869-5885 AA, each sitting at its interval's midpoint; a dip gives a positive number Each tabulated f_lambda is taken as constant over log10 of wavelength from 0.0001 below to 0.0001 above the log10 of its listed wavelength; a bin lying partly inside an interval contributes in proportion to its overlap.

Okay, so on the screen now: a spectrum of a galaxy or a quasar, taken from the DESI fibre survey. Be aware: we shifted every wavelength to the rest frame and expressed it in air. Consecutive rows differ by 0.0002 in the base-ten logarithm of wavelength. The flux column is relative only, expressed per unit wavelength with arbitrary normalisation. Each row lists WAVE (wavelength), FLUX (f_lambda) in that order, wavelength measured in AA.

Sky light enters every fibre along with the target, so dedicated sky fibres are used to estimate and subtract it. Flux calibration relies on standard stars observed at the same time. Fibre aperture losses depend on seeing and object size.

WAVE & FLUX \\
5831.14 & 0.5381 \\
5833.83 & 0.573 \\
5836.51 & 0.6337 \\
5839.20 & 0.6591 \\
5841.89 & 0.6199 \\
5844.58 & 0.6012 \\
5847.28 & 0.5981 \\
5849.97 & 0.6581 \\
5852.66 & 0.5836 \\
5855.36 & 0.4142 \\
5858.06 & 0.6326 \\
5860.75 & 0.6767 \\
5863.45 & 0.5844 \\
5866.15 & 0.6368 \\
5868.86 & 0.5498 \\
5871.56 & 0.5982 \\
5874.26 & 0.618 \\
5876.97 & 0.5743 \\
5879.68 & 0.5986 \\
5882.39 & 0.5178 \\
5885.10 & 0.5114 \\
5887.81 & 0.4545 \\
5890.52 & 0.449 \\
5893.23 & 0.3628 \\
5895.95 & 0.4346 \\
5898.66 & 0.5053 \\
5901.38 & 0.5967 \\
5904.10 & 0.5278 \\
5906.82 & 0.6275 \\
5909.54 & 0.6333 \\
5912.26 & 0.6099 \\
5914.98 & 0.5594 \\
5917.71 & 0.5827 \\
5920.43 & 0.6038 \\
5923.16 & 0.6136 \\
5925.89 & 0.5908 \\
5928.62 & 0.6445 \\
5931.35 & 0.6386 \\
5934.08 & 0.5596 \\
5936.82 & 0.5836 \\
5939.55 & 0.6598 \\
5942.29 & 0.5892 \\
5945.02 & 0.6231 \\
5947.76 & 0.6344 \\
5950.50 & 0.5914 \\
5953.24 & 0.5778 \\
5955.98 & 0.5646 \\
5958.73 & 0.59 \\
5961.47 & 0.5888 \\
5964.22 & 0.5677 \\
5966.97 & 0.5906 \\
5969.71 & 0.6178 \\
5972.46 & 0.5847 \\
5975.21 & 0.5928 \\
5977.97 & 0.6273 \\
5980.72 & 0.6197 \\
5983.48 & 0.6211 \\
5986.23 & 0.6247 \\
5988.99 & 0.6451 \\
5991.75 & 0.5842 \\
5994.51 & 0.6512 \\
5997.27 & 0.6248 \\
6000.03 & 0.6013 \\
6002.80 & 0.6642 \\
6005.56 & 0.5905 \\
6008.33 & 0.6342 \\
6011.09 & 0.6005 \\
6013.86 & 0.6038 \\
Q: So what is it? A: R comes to 3.5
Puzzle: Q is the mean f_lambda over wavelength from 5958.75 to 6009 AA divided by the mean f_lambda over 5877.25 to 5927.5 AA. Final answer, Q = 1.12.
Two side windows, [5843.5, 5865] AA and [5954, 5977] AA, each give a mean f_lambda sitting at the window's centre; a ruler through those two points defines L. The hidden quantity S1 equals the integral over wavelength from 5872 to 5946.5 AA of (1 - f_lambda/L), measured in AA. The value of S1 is 3.1 AA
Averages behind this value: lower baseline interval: 0.594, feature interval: 0.566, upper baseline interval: 0.587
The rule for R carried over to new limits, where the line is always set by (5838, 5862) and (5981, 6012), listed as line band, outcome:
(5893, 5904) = 2.1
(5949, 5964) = 0.9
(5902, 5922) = 0.6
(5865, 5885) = 0.9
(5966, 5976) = 0.4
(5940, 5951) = 0.0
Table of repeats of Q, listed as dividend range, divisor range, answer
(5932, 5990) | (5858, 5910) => 1.09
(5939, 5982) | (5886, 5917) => 1.14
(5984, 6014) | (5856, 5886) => 1.06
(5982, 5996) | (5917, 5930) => 1.03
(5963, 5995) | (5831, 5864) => 1.02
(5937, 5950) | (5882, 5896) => 1.37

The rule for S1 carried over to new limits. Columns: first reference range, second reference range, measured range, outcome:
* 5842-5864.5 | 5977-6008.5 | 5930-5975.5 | 1.3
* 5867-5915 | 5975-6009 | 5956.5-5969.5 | 0.3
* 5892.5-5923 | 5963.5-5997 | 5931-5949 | -0.9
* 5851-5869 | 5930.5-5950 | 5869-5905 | 4.5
